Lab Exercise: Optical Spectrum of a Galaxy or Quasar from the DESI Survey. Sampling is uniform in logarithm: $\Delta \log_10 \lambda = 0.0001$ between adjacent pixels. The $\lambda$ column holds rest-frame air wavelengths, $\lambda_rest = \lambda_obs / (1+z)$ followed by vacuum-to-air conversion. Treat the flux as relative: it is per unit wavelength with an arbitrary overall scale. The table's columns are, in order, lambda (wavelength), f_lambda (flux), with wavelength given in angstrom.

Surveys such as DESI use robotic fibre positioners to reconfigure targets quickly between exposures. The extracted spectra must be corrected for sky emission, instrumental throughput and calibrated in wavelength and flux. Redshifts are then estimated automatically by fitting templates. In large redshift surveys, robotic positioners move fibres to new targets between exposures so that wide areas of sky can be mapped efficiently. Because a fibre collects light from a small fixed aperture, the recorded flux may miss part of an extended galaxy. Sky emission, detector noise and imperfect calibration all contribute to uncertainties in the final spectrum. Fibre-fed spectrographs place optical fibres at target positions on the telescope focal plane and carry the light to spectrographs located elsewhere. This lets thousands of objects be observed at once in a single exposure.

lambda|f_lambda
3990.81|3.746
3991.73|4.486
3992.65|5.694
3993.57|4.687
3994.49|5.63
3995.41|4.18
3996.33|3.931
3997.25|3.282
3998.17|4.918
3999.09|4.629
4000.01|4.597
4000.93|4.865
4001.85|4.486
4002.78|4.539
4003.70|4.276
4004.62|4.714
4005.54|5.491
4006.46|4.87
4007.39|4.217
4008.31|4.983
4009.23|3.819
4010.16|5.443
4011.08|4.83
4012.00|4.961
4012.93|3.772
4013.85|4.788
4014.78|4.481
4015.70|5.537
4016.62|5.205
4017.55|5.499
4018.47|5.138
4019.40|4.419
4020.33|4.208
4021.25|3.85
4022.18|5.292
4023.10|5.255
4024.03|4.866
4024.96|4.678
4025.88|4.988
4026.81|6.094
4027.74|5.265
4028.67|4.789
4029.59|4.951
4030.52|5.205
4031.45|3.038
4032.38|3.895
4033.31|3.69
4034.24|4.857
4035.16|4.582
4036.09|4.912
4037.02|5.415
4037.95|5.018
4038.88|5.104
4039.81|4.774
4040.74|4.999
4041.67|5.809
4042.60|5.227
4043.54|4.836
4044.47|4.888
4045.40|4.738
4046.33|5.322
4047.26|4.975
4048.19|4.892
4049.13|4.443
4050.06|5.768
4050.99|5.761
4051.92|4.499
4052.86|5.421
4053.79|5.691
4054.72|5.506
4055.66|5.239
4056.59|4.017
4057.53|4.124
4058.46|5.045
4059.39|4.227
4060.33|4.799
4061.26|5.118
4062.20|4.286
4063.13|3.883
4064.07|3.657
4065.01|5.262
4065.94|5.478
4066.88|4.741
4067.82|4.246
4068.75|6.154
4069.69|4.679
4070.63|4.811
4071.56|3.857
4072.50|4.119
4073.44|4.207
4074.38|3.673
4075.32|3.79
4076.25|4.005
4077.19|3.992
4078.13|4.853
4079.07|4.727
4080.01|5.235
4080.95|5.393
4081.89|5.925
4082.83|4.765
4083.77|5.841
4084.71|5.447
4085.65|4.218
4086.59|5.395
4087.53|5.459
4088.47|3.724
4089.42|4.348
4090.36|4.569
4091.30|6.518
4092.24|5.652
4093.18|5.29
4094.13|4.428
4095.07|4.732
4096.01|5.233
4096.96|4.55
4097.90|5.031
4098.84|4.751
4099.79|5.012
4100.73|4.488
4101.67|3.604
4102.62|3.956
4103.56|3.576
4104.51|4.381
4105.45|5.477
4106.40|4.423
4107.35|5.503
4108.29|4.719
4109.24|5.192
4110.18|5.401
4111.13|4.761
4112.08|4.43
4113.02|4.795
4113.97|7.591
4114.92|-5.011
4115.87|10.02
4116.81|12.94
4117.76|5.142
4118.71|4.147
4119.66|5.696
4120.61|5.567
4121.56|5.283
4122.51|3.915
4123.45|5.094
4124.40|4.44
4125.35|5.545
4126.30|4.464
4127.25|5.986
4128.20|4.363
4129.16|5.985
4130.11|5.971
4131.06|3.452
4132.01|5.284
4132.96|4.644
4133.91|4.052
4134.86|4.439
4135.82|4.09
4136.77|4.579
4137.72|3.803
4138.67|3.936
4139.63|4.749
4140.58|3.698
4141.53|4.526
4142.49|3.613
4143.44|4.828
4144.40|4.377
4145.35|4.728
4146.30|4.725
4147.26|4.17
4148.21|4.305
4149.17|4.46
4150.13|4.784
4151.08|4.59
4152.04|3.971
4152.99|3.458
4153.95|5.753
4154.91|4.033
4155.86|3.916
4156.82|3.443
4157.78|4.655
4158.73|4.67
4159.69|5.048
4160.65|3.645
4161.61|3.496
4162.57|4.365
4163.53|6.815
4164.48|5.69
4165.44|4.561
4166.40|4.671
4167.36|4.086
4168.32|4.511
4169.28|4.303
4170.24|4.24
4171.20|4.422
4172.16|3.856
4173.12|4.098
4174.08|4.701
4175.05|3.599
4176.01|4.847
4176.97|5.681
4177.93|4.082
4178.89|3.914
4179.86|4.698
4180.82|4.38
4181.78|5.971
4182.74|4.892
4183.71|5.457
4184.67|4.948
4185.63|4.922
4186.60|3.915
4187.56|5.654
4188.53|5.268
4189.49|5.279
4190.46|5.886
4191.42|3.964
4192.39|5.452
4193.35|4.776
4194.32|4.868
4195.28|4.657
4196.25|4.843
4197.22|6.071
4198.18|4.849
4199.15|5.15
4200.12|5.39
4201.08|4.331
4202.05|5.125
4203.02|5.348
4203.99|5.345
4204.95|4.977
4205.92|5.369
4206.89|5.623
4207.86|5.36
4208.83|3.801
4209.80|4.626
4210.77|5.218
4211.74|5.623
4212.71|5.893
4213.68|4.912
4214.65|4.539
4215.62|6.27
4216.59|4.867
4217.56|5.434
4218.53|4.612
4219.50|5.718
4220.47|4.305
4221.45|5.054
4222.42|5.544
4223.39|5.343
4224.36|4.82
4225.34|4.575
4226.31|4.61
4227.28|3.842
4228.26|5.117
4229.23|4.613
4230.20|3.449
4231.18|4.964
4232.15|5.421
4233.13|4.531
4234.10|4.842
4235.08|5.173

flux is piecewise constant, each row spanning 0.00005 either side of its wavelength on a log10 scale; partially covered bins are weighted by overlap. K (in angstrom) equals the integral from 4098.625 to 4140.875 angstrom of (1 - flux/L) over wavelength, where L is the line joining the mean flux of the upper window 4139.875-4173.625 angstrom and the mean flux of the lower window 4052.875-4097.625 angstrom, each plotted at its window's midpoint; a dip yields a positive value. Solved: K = -2.5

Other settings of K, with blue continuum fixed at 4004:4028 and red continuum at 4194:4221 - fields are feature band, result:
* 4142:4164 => 2.7 angstrom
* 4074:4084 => 0.4 angstrom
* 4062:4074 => 0.9 angstrom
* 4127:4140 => 1.0 angstrom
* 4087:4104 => 0.8 angstrom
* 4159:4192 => 2.4 angstrom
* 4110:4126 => -0.9 angstrom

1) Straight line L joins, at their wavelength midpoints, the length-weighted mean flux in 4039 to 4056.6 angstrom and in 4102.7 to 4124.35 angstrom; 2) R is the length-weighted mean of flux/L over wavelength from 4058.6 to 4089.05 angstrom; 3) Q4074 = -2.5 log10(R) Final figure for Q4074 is 0.09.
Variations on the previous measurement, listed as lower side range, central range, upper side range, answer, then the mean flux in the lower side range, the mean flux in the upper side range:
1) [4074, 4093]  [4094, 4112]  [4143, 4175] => 0.019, 4.89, 4.45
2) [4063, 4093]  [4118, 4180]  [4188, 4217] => 0.098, 4.78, 5.12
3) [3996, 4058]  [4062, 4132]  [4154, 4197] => -0.030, 4.82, 4.68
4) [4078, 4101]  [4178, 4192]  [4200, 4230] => 0.023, 5.03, 5.02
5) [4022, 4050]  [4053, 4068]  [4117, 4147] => 0.030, 4.9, 4.75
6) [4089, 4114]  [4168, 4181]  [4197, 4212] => 0.153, 4.86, 5.11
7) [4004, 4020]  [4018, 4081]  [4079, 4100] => 0.037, 4.82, 5.06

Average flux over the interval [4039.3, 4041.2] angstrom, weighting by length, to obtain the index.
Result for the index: 4.89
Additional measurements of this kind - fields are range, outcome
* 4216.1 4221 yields 4.99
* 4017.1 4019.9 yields 5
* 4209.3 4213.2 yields 5.33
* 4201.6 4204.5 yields 5.28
